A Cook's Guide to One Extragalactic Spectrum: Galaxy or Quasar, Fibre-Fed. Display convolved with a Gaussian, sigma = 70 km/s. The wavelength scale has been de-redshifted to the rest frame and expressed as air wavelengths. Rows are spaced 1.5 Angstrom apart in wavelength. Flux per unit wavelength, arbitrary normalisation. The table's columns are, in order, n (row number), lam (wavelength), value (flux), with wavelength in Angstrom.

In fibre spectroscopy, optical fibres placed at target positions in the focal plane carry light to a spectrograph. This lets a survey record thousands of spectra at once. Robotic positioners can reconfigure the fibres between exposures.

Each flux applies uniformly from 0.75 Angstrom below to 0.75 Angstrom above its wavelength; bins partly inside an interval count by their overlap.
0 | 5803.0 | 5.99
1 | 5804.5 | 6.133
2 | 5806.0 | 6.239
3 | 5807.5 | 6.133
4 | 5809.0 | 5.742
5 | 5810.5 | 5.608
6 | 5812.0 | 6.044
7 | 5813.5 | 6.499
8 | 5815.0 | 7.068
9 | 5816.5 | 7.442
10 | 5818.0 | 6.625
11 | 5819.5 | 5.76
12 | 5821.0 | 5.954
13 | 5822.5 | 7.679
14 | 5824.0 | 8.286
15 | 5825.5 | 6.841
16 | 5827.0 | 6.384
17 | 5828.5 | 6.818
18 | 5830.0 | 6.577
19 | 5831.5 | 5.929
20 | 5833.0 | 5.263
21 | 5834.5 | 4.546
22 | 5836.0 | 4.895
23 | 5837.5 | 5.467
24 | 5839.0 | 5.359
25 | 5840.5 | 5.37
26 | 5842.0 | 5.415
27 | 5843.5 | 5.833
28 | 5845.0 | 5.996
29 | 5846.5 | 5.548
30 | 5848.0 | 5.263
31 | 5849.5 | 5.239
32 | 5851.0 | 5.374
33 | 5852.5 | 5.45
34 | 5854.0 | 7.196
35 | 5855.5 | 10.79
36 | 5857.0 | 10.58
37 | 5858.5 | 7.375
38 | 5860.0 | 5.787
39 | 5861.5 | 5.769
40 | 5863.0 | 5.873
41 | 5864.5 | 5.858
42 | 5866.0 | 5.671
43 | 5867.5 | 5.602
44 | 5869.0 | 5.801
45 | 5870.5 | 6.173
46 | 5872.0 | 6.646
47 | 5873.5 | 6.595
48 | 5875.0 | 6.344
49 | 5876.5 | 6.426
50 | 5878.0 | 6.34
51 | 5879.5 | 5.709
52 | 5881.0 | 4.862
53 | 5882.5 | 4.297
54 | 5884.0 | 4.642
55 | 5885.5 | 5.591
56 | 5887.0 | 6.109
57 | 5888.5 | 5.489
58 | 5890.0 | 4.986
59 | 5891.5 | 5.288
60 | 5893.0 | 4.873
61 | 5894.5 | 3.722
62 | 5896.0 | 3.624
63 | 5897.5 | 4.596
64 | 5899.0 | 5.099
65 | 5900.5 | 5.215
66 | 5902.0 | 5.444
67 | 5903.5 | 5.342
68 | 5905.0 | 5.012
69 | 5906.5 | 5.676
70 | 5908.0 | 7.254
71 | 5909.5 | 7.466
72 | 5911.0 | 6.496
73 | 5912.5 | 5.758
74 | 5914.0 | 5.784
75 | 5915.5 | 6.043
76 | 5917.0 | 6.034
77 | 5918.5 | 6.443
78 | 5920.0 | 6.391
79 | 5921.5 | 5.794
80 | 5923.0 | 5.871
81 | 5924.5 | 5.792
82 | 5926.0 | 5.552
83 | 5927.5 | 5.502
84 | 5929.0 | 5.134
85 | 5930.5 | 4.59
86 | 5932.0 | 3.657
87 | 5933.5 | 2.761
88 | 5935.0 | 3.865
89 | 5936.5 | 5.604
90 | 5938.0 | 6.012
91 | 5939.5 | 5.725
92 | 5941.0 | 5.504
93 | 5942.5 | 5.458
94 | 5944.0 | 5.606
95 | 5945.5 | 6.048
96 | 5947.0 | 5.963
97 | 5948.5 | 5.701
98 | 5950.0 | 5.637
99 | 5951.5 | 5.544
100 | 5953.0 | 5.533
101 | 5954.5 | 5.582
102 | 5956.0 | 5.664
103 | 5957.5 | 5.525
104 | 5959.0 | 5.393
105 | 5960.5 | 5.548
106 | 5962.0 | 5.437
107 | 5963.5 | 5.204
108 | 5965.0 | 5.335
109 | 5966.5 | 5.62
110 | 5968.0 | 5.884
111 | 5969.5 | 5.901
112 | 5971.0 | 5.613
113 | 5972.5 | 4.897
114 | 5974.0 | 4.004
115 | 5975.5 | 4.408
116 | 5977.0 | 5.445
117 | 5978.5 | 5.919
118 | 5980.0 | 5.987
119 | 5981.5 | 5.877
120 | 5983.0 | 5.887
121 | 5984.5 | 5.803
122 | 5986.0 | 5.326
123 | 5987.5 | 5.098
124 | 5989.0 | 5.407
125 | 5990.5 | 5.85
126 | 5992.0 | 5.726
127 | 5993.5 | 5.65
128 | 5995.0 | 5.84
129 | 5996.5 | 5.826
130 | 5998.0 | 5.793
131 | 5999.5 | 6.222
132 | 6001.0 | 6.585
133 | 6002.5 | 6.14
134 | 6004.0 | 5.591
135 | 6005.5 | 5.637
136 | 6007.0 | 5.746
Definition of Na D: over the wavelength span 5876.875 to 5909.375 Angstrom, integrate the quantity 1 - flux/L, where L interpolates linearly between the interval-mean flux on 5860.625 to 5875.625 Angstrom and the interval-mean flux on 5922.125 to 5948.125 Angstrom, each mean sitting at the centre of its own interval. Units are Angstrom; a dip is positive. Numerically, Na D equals 2.7 Angstrom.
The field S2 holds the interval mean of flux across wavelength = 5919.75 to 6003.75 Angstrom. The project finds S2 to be 5.49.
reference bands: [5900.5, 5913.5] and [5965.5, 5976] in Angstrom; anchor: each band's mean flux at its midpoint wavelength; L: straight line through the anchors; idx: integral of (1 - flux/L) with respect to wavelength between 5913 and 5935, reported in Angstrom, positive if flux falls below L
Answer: 1.8 Angstrom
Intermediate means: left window 6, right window 5.21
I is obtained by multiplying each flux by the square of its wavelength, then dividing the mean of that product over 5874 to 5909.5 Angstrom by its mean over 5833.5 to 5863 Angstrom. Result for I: 0.9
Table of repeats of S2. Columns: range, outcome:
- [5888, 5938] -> 5.35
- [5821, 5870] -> 6.24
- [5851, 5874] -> 6.7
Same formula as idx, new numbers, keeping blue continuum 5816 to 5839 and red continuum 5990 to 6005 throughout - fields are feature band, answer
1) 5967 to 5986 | 1.6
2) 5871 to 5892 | 1.6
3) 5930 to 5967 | 4.4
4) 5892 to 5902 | 2.5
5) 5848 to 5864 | -1.7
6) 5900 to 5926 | 0.4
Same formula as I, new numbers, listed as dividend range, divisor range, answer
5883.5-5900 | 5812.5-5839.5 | 0.80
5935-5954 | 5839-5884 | 0.94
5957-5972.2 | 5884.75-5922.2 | 1.01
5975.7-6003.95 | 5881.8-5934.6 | 1.11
